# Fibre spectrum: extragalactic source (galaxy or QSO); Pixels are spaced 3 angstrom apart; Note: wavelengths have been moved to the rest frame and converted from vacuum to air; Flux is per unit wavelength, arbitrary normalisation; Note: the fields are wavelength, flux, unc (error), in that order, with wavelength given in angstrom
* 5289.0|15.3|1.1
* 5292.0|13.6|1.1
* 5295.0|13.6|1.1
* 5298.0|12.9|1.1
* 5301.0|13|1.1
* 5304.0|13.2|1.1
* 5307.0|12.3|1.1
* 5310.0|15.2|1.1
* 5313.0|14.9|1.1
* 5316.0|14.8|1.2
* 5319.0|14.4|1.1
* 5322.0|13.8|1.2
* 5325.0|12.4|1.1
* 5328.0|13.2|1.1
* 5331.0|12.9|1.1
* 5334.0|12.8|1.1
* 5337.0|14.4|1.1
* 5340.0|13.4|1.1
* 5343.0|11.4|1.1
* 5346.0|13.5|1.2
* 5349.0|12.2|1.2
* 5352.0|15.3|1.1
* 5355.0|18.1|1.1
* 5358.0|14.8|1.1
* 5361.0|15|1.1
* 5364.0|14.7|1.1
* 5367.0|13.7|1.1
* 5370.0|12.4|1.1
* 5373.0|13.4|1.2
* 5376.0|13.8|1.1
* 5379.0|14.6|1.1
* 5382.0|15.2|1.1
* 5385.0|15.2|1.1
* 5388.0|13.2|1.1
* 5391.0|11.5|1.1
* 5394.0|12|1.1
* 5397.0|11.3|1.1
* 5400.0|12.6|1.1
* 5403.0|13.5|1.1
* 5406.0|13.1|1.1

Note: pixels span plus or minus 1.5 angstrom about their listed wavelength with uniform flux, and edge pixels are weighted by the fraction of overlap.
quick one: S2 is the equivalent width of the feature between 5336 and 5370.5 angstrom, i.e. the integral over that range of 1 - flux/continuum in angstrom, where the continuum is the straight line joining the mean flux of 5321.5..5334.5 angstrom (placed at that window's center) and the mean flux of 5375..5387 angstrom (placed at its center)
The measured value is -0.83 angstrom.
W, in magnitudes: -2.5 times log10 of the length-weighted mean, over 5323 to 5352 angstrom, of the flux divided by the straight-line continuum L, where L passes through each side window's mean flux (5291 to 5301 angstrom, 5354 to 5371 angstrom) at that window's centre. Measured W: 0.09 mag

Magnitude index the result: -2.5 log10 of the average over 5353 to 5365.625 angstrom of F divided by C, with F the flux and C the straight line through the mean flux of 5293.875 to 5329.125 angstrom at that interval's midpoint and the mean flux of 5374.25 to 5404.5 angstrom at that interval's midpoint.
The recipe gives -0.16 mag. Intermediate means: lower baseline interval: 13.6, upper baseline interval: 13.3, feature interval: 15.6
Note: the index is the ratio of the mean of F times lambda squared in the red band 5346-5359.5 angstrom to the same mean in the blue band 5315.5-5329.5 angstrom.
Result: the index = 1.1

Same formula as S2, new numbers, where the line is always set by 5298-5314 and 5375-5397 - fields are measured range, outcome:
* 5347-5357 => -1.15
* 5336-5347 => 0.36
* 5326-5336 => 0.41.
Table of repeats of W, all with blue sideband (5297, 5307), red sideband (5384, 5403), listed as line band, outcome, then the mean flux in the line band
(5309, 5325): -0.12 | 14.4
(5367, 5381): -0.08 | 13.6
